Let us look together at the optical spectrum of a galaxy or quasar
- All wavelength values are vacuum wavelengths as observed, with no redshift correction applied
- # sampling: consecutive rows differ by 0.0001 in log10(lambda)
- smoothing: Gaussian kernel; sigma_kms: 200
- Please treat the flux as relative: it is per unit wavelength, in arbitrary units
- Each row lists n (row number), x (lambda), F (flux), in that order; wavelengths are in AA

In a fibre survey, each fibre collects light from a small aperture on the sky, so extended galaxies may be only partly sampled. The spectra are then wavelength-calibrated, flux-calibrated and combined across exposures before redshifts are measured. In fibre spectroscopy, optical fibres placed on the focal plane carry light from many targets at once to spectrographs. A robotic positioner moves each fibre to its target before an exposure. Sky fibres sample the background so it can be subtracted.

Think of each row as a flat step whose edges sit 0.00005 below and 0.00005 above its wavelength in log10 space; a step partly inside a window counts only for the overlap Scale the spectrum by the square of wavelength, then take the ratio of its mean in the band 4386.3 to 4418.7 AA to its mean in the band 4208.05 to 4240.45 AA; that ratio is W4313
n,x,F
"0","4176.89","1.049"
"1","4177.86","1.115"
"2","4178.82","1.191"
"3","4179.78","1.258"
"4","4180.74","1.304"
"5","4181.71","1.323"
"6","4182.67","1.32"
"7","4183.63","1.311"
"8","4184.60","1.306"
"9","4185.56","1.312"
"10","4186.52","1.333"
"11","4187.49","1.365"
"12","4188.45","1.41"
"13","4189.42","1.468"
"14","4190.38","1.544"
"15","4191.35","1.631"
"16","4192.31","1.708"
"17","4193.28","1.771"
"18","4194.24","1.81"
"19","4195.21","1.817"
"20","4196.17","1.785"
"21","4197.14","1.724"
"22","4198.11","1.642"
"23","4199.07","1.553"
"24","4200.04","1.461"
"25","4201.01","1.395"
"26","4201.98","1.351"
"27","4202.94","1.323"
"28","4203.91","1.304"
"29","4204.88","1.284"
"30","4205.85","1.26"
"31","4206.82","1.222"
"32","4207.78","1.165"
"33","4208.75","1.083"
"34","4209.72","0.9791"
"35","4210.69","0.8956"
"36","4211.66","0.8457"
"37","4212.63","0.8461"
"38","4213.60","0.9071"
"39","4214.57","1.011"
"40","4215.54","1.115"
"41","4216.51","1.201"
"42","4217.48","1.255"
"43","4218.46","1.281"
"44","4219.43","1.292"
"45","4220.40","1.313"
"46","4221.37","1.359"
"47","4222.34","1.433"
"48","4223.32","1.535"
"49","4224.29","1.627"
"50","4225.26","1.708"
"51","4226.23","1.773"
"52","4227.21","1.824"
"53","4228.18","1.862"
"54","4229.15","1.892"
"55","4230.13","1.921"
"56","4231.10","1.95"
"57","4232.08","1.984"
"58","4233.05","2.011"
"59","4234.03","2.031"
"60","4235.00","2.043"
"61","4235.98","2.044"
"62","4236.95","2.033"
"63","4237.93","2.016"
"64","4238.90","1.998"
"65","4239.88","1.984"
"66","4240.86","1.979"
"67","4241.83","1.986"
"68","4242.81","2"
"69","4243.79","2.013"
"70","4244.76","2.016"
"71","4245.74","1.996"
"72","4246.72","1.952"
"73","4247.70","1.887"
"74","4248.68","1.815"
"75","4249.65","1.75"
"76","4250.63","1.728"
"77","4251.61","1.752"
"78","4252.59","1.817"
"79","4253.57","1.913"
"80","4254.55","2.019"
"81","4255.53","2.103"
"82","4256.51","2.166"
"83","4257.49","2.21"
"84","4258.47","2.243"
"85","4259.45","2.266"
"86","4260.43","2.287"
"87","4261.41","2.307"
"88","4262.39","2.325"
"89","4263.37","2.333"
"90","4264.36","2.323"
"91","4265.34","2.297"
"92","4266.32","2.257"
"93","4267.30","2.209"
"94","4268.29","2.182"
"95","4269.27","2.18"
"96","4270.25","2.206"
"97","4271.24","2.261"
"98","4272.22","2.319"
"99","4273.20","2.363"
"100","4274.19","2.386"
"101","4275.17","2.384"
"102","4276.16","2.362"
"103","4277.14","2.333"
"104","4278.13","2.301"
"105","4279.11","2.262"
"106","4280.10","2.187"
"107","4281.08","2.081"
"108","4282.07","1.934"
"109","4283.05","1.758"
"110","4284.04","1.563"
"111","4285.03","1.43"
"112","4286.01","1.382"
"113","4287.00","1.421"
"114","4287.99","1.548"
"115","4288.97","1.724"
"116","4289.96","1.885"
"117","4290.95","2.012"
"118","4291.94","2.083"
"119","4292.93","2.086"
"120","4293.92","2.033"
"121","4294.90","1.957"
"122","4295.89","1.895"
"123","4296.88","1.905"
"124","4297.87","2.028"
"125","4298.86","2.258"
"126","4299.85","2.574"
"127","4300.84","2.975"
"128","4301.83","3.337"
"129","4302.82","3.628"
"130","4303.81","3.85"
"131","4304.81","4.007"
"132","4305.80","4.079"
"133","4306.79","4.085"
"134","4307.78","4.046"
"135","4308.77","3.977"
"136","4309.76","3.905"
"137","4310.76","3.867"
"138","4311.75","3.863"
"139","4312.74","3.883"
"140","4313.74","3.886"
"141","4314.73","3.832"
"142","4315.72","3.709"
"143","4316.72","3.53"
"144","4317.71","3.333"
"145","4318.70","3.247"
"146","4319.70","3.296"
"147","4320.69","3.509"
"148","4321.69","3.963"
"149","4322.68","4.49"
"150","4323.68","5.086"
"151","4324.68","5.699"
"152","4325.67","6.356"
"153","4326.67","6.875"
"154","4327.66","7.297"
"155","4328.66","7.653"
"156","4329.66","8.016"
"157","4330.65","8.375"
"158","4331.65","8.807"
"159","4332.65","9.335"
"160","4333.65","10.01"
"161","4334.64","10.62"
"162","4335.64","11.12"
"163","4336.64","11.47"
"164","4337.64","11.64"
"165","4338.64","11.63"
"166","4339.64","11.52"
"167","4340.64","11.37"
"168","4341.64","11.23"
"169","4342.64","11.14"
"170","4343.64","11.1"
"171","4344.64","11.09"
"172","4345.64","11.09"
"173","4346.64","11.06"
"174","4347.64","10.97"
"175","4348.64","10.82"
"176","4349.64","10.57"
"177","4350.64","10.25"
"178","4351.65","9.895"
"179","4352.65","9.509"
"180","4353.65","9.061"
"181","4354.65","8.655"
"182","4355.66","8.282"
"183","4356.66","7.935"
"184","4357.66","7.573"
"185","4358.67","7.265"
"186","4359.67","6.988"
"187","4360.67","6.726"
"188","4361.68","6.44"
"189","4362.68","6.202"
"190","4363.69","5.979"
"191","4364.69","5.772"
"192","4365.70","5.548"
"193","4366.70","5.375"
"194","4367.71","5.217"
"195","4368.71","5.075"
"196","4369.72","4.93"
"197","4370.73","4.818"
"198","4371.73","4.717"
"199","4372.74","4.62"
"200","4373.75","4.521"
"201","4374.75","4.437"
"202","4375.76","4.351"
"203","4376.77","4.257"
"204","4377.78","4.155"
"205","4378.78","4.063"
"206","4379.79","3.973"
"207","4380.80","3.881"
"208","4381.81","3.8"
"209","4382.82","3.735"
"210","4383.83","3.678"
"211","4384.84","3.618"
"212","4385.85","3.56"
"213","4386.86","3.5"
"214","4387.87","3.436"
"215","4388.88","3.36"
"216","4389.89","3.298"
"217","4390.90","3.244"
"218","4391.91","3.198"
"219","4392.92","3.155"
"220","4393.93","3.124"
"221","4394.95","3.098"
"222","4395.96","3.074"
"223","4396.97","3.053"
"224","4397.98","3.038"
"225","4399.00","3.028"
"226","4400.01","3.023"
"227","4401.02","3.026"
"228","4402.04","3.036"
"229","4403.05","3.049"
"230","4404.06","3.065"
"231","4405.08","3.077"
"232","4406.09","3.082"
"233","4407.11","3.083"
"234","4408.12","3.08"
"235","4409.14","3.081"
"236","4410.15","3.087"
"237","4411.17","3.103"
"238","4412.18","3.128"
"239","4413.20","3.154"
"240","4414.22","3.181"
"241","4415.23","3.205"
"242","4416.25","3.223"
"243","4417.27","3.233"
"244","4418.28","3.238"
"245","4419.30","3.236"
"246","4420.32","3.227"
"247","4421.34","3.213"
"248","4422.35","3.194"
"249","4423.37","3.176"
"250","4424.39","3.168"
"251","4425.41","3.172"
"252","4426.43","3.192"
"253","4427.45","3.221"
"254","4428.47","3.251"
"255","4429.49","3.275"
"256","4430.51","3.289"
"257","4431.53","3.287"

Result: 2.21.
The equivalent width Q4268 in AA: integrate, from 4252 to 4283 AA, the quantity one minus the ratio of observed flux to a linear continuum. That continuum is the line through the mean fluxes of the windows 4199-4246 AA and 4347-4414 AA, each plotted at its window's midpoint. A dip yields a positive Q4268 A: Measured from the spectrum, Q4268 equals 3.7 AA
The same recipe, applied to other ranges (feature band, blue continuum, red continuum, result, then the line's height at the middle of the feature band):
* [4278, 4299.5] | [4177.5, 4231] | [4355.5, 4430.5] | 5.6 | 2.56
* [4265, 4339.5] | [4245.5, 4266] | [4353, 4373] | 3.2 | 3.95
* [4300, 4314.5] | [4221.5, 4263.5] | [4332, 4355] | 7.2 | 7.54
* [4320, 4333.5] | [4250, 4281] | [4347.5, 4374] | -2.9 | 5.38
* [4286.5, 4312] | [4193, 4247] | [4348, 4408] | 4.2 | 3.31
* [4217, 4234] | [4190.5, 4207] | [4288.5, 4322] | 2.5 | 1.94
